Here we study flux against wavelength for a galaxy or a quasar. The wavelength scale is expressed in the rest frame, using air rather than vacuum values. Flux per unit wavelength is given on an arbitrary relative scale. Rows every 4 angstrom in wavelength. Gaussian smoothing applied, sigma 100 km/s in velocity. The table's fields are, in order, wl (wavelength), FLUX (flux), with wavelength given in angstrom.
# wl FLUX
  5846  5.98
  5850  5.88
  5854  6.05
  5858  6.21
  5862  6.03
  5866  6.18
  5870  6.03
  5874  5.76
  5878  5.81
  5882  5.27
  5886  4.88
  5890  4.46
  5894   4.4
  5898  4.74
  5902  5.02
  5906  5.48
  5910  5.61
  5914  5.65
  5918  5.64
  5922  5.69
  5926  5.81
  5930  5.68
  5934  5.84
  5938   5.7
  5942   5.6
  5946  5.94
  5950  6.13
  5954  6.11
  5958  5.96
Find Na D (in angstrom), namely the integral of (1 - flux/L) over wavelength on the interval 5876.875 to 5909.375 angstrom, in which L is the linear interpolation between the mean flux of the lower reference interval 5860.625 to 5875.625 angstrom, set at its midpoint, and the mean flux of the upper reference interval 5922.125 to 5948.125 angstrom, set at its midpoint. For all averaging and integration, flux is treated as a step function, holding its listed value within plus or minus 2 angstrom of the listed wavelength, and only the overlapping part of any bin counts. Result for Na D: 5.0 angstrom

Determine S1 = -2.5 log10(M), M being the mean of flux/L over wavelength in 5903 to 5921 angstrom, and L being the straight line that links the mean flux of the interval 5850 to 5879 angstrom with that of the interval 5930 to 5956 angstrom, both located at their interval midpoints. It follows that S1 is 0.07 mag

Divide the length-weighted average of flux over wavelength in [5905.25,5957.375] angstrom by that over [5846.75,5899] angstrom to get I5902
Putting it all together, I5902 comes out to 1.0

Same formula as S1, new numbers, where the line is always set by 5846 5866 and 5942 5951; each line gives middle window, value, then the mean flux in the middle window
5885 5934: 0.133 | 5.29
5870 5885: 0.075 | 5.62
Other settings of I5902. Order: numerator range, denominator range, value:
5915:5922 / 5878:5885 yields 1.05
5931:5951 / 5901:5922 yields 1.05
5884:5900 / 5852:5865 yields 0.76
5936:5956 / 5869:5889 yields 1.08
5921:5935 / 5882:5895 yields 1.22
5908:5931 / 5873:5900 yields 1.13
